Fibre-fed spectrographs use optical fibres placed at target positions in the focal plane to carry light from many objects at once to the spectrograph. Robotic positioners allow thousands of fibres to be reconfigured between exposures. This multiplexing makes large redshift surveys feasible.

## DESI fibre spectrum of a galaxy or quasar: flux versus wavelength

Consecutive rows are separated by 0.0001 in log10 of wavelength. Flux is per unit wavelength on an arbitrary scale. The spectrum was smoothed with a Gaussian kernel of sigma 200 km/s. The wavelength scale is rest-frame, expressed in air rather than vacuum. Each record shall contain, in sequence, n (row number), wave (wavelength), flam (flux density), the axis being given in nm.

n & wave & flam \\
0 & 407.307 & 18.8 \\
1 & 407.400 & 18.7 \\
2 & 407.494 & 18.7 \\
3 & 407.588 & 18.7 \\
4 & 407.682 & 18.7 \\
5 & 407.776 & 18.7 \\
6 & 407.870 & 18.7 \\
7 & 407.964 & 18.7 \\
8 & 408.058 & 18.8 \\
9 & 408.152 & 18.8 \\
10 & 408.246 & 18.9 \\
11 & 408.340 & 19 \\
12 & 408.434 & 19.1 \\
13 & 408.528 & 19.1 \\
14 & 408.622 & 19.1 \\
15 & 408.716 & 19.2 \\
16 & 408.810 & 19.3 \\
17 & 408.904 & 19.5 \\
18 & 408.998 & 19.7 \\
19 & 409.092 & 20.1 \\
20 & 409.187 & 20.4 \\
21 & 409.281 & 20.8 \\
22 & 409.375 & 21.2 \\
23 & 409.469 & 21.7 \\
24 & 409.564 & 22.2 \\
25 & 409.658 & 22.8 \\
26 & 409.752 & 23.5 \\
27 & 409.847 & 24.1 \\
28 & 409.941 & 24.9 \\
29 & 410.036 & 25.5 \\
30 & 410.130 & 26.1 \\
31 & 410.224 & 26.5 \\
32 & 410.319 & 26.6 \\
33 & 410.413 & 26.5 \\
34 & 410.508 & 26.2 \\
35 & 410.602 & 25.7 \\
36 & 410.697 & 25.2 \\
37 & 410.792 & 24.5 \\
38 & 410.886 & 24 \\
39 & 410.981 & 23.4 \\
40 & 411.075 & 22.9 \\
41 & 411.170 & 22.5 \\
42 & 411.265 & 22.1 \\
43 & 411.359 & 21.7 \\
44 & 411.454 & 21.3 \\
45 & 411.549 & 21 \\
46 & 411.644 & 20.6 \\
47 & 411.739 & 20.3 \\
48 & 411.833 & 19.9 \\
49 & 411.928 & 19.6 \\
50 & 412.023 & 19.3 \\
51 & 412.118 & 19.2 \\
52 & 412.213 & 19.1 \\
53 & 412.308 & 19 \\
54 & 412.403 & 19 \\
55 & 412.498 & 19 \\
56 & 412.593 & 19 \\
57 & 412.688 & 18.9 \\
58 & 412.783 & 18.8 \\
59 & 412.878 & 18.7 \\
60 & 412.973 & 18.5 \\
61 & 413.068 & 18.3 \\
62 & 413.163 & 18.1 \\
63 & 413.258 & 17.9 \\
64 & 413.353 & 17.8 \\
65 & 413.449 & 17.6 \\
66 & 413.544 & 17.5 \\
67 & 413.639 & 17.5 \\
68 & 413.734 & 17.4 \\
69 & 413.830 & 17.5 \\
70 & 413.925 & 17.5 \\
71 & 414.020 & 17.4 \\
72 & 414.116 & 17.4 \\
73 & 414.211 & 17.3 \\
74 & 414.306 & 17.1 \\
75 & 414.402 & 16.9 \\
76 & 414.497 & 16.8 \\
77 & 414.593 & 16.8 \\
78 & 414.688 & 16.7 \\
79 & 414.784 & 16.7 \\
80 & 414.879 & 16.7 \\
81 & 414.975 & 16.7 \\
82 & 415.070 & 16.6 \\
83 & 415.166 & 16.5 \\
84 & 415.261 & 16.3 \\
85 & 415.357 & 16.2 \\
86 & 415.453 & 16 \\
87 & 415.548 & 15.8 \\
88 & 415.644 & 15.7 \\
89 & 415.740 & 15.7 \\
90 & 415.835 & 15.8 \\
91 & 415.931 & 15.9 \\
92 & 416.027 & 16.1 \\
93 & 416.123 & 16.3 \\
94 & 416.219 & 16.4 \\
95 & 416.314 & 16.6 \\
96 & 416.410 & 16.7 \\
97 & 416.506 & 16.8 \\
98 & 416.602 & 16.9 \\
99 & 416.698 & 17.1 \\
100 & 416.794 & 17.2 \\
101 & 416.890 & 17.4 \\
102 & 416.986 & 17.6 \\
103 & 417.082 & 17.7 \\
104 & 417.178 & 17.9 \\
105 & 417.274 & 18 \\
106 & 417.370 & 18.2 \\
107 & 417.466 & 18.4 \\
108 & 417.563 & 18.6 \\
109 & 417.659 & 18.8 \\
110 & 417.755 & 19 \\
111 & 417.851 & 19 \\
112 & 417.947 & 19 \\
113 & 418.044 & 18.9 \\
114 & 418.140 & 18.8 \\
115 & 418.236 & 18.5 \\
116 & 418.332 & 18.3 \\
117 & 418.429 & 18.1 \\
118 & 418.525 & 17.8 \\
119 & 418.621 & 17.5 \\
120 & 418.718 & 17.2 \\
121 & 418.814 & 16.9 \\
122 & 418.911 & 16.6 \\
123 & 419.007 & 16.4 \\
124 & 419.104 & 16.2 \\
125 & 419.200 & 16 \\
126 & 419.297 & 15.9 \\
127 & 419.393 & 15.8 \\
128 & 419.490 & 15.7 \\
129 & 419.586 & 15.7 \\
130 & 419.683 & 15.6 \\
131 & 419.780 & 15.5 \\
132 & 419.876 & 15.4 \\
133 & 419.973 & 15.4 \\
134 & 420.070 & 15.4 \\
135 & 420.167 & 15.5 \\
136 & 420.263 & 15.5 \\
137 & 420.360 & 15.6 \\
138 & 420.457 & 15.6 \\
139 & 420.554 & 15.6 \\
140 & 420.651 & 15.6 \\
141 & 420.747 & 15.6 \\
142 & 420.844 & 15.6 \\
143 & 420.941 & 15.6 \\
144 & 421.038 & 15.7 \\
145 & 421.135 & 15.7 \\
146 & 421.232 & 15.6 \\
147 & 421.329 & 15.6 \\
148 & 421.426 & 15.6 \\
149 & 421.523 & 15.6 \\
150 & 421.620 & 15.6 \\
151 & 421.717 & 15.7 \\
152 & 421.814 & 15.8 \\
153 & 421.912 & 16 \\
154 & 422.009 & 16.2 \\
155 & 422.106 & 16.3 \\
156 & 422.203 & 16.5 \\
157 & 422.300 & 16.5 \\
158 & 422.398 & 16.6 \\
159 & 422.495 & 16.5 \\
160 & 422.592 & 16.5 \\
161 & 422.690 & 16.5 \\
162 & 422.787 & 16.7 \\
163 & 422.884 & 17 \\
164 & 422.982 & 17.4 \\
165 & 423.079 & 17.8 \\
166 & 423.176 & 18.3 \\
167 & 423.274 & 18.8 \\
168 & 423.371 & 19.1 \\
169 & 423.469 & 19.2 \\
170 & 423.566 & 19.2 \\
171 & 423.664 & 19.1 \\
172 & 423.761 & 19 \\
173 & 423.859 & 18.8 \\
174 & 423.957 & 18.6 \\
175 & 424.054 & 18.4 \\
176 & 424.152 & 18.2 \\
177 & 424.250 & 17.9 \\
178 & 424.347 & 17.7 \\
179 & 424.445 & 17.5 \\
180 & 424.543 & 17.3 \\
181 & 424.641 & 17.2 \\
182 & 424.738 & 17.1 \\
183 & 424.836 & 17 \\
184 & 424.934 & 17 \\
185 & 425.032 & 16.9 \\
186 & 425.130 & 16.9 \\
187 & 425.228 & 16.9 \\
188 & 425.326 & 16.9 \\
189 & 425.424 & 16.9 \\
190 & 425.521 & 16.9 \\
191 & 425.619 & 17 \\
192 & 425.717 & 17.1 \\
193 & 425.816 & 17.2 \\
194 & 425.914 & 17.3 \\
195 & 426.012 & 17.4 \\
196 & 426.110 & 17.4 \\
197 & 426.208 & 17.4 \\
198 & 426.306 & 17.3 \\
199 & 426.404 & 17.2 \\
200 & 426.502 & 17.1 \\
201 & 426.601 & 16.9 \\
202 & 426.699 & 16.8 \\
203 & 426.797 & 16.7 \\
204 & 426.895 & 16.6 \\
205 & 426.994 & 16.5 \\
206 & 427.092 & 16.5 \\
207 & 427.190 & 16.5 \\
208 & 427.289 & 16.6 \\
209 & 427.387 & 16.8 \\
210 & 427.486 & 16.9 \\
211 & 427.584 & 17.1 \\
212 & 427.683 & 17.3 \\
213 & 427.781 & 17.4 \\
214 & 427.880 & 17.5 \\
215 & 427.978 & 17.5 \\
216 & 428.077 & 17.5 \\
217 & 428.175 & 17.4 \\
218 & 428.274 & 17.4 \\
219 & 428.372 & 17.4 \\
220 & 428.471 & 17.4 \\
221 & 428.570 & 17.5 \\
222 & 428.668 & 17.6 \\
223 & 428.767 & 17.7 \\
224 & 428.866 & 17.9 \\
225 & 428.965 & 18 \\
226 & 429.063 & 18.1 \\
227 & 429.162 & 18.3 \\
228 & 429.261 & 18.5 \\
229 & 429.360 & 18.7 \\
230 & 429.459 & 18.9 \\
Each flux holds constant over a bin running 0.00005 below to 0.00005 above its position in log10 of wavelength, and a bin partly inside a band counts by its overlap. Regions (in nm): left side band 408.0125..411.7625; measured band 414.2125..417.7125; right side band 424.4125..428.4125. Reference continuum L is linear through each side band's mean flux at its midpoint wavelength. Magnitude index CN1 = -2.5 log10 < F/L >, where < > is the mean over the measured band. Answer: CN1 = 0.20 mag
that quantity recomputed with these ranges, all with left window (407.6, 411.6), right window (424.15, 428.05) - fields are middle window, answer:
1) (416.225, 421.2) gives 0.14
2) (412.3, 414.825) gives 0.16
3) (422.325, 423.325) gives 0.05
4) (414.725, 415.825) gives 0.24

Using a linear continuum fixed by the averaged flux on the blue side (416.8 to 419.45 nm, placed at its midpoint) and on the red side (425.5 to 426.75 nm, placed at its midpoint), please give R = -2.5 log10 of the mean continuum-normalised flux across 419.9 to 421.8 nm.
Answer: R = 0.13 mag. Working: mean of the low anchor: 17.7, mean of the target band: 15.6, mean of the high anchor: 17.2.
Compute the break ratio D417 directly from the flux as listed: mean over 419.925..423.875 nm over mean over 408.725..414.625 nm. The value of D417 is 0.80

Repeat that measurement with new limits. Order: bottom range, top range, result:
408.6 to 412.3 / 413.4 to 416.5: 0.75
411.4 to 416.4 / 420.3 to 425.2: 0.96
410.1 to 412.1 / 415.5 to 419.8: 0.74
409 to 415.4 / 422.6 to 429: 0.86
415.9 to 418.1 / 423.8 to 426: 0.99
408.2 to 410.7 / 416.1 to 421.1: 0.76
